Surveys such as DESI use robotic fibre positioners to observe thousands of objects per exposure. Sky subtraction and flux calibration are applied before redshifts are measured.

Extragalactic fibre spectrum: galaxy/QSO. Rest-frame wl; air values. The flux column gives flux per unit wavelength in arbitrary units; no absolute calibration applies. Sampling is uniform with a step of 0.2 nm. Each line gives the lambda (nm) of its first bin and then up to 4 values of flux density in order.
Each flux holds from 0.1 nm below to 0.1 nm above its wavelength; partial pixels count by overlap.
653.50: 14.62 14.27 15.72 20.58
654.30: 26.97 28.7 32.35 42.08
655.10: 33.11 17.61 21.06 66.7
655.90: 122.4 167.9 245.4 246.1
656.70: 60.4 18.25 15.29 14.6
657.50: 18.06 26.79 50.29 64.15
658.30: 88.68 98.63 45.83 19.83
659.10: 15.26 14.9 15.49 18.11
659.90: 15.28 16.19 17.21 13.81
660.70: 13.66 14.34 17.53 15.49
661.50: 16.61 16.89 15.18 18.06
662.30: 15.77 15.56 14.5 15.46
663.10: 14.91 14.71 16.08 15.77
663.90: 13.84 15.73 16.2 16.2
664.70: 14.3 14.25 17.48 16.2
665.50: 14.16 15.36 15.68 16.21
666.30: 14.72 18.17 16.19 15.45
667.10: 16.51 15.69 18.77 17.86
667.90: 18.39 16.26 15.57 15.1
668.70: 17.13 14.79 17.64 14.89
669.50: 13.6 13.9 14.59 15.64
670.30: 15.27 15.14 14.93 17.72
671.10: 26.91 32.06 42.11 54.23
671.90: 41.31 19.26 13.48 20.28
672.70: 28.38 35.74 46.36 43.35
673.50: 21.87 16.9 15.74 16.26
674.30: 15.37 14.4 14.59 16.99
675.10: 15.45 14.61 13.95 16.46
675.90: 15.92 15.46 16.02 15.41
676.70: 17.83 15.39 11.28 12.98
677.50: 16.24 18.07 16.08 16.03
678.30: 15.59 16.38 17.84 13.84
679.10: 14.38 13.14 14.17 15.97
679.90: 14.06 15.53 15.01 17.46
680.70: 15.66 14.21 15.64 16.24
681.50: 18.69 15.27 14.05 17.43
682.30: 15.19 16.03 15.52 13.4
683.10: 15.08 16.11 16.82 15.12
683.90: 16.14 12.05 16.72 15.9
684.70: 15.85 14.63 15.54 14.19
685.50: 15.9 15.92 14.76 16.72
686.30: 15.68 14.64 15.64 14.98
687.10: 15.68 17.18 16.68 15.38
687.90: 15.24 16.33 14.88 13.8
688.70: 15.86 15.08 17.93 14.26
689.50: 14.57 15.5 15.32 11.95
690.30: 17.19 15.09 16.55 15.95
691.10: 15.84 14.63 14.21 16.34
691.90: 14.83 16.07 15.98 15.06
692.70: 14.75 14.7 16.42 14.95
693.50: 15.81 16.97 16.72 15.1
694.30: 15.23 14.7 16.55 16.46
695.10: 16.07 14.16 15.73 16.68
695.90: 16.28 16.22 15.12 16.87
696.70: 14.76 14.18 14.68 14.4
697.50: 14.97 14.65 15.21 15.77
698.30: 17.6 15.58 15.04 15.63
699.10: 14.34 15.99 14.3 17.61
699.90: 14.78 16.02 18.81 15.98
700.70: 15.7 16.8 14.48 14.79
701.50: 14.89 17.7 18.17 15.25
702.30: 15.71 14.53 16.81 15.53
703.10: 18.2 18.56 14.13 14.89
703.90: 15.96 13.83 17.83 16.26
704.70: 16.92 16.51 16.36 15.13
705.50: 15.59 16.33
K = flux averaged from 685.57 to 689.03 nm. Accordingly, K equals 15.6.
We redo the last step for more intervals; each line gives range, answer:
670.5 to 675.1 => 25.4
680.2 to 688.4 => 15.6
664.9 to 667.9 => 16.3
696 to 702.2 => 15.7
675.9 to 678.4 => 15.5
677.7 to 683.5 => 15.6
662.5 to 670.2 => 15.7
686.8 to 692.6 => 15.5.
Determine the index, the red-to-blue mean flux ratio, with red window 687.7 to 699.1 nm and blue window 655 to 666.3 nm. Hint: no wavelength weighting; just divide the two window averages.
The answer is 0.43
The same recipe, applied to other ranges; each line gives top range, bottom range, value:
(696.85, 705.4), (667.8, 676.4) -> 0.76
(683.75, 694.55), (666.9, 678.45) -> 0.79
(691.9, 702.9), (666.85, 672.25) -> 0.77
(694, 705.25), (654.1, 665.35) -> 0.43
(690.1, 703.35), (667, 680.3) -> 0.83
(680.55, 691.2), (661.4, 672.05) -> 0.86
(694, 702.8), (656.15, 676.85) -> 0.61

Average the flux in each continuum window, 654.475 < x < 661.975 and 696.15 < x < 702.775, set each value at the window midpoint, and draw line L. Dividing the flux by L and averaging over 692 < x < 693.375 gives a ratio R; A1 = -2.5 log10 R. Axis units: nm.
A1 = 0.33 mag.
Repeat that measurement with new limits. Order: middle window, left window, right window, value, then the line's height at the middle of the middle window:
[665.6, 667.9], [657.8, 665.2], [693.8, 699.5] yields 0.307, 21.9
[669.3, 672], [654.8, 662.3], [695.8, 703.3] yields 0.473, 37.5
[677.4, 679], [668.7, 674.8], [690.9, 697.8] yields 0.263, 20.7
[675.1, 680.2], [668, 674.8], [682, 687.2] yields 0.230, 18.9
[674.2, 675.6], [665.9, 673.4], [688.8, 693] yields 0.313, 20.1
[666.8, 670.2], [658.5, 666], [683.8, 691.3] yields 0.073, 17.1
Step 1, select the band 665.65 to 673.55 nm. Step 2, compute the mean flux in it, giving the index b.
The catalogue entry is 21.4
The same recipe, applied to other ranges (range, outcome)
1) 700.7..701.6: 15.3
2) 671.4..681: 19.5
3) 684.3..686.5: 15.5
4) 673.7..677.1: 15.5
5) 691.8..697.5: 15.5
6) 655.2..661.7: 49.9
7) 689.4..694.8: 15.4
